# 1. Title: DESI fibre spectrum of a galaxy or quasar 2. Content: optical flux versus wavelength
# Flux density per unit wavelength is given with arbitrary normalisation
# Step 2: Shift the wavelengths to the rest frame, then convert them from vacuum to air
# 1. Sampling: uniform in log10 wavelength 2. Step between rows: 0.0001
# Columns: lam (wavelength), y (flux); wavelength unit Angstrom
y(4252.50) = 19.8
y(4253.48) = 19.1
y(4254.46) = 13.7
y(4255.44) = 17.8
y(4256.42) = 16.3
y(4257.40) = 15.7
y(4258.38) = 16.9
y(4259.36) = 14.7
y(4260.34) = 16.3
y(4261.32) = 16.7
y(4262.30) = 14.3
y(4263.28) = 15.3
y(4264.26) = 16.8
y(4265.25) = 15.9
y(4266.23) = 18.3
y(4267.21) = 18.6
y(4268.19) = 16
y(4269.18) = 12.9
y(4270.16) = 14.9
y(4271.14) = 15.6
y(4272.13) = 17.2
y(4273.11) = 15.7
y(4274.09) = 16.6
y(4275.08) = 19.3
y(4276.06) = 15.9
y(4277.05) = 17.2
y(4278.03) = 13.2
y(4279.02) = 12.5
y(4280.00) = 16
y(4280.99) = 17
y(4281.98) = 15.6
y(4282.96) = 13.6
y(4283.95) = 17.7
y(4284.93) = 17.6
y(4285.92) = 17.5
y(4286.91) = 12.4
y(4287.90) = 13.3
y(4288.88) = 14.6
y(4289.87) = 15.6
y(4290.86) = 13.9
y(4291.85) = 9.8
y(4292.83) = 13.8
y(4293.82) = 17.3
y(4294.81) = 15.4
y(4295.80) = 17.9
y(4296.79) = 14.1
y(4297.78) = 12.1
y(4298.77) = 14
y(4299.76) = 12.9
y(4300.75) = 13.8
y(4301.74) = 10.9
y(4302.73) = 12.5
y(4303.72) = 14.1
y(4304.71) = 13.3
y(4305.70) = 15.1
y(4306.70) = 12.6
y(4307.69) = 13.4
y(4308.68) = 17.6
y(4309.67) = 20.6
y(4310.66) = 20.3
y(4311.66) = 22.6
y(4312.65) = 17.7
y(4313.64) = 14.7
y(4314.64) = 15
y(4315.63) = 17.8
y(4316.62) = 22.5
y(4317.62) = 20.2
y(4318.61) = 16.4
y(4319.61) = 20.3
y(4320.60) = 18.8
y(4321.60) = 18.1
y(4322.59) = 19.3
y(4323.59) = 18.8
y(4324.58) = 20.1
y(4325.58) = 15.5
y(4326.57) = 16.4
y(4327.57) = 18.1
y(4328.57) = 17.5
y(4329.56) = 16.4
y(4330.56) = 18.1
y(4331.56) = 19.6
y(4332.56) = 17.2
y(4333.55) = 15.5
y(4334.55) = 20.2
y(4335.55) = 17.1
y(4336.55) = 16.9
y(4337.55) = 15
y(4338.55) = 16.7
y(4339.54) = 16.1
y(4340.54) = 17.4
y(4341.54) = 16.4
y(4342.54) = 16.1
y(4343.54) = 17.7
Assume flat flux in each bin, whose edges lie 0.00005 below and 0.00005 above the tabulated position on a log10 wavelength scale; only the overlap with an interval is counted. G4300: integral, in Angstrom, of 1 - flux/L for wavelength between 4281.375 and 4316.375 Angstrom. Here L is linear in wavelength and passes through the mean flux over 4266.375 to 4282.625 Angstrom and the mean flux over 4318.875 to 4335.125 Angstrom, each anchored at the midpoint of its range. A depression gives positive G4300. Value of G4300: 3.5 Angstrom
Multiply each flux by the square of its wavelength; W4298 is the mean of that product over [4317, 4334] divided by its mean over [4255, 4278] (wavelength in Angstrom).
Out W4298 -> 1.1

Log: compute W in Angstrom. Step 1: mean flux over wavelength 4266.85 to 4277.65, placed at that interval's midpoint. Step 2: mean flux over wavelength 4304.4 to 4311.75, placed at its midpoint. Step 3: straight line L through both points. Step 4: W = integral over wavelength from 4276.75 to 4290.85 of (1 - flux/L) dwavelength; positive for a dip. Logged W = 1.1 Angstrom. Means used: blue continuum 16.3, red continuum 16.7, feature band 15.2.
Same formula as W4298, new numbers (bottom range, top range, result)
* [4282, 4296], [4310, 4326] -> 1.26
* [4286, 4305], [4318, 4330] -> 1.32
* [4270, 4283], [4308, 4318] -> 1.21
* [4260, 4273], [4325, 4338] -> 1.11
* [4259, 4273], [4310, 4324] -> 1.20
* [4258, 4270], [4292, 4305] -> 0.88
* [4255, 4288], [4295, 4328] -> 1.06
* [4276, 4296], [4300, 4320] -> 1.11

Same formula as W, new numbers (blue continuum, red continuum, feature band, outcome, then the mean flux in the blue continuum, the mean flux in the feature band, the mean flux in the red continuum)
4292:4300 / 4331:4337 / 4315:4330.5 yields -1.48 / 14.5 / 18.4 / 17.8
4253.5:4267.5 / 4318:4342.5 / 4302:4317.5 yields 0.50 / 16.3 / 16.7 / 17.6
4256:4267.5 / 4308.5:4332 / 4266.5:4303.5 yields 4.54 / 16.3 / 15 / 18.4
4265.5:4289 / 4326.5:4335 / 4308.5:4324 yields -1.46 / 15.8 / 18.8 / 17.7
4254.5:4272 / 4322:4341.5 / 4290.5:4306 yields 2.74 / 16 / 13.8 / 17.5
